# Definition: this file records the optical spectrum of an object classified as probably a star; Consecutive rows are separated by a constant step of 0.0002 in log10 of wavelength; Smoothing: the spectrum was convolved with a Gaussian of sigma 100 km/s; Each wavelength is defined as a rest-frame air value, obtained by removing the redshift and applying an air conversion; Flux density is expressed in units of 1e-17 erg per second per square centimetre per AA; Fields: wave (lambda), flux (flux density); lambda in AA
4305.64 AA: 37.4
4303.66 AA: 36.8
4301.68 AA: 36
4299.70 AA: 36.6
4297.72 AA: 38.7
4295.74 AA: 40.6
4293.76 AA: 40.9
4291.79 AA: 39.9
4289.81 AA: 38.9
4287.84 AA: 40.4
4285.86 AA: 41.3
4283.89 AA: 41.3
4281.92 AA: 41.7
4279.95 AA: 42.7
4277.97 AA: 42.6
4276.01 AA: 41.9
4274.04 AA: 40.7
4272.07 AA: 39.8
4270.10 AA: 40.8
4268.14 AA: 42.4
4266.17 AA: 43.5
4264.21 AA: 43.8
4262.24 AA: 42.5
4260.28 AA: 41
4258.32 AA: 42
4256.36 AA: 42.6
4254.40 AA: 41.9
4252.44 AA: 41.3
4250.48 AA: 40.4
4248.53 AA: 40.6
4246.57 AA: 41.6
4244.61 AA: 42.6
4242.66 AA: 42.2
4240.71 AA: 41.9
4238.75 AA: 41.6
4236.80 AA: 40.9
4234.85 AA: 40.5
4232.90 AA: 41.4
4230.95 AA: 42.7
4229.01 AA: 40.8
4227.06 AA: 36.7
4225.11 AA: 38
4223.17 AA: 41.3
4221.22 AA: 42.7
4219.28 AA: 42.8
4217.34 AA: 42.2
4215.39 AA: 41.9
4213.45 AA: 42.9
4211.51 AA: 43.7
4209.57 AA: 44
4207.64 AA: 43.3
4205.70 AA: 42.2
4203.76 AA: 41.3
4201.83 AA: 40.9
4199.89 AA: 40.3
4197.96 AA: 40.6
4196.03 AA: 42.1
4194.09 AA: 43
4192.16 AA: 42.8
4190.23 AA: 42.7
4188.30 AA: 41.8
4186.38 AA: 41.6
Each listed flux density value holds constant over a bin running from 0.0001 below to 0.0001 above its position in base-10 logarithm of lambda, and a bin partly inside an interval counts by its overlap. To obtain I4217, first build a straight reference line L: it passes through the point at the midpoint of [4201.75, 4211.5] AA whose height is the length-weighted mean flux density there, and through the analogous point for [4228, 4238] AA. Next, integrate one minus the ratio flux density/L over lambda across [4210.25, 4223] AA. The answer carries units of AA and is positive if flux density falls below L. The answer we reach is -0.2 AA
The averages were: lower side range 42.6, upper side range 41.3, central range 42.6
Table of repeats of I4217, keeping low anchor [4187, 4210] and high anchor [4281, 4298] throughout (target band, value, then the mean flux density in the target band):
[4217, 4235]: 0.30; 40.9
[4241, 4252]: -0.07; 41.5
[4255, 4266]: -0.39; 42.5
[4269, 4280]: -0.16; 41.3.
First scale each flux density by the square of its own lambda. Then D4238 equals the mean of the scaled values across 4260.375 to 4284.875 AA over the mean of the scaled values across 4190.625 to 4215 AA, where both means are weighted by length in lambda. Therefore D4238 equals 1.03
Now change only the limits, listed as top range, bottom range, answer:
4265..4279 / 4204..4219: 1.00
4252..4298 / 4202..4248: 1.02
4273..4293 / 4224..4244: 1.03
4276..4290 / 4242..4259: 1.01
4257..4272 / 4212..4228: 1.05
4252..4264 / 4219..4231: 1.05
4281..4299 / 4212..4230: 1.01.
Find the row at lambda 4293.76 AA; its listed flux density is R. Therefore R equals 40.9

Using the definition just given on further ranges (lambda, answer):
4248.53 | 40.6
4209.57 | 44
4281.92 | 41.7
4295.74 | 40.6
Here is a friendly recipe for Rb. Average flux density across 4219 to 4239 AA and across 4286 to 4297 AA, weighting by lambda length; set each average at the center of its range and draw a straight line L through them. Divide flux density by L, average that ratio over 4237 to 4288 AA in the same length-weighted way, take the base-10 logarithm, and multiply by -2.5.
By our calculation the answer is -0.03 mag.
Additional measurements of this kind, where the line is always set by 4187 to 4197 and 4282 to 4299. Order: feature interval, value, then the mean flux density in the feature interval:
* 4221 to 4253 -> 0.01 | 41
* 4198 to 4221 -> -0.01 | 42.3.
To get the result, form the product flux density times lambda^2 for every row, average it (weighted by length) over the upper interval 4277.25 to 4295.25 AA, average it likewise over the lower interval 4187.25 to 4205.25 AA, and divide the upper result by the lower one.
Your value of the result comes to 1.03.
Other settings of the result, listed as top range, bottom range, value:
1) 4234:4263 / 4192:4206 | 1.02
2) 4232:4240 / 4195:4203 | 1.02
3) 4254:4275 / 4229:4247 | 1.02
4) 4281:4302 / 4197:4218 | 0.98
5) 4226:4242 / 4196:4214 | 0.98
